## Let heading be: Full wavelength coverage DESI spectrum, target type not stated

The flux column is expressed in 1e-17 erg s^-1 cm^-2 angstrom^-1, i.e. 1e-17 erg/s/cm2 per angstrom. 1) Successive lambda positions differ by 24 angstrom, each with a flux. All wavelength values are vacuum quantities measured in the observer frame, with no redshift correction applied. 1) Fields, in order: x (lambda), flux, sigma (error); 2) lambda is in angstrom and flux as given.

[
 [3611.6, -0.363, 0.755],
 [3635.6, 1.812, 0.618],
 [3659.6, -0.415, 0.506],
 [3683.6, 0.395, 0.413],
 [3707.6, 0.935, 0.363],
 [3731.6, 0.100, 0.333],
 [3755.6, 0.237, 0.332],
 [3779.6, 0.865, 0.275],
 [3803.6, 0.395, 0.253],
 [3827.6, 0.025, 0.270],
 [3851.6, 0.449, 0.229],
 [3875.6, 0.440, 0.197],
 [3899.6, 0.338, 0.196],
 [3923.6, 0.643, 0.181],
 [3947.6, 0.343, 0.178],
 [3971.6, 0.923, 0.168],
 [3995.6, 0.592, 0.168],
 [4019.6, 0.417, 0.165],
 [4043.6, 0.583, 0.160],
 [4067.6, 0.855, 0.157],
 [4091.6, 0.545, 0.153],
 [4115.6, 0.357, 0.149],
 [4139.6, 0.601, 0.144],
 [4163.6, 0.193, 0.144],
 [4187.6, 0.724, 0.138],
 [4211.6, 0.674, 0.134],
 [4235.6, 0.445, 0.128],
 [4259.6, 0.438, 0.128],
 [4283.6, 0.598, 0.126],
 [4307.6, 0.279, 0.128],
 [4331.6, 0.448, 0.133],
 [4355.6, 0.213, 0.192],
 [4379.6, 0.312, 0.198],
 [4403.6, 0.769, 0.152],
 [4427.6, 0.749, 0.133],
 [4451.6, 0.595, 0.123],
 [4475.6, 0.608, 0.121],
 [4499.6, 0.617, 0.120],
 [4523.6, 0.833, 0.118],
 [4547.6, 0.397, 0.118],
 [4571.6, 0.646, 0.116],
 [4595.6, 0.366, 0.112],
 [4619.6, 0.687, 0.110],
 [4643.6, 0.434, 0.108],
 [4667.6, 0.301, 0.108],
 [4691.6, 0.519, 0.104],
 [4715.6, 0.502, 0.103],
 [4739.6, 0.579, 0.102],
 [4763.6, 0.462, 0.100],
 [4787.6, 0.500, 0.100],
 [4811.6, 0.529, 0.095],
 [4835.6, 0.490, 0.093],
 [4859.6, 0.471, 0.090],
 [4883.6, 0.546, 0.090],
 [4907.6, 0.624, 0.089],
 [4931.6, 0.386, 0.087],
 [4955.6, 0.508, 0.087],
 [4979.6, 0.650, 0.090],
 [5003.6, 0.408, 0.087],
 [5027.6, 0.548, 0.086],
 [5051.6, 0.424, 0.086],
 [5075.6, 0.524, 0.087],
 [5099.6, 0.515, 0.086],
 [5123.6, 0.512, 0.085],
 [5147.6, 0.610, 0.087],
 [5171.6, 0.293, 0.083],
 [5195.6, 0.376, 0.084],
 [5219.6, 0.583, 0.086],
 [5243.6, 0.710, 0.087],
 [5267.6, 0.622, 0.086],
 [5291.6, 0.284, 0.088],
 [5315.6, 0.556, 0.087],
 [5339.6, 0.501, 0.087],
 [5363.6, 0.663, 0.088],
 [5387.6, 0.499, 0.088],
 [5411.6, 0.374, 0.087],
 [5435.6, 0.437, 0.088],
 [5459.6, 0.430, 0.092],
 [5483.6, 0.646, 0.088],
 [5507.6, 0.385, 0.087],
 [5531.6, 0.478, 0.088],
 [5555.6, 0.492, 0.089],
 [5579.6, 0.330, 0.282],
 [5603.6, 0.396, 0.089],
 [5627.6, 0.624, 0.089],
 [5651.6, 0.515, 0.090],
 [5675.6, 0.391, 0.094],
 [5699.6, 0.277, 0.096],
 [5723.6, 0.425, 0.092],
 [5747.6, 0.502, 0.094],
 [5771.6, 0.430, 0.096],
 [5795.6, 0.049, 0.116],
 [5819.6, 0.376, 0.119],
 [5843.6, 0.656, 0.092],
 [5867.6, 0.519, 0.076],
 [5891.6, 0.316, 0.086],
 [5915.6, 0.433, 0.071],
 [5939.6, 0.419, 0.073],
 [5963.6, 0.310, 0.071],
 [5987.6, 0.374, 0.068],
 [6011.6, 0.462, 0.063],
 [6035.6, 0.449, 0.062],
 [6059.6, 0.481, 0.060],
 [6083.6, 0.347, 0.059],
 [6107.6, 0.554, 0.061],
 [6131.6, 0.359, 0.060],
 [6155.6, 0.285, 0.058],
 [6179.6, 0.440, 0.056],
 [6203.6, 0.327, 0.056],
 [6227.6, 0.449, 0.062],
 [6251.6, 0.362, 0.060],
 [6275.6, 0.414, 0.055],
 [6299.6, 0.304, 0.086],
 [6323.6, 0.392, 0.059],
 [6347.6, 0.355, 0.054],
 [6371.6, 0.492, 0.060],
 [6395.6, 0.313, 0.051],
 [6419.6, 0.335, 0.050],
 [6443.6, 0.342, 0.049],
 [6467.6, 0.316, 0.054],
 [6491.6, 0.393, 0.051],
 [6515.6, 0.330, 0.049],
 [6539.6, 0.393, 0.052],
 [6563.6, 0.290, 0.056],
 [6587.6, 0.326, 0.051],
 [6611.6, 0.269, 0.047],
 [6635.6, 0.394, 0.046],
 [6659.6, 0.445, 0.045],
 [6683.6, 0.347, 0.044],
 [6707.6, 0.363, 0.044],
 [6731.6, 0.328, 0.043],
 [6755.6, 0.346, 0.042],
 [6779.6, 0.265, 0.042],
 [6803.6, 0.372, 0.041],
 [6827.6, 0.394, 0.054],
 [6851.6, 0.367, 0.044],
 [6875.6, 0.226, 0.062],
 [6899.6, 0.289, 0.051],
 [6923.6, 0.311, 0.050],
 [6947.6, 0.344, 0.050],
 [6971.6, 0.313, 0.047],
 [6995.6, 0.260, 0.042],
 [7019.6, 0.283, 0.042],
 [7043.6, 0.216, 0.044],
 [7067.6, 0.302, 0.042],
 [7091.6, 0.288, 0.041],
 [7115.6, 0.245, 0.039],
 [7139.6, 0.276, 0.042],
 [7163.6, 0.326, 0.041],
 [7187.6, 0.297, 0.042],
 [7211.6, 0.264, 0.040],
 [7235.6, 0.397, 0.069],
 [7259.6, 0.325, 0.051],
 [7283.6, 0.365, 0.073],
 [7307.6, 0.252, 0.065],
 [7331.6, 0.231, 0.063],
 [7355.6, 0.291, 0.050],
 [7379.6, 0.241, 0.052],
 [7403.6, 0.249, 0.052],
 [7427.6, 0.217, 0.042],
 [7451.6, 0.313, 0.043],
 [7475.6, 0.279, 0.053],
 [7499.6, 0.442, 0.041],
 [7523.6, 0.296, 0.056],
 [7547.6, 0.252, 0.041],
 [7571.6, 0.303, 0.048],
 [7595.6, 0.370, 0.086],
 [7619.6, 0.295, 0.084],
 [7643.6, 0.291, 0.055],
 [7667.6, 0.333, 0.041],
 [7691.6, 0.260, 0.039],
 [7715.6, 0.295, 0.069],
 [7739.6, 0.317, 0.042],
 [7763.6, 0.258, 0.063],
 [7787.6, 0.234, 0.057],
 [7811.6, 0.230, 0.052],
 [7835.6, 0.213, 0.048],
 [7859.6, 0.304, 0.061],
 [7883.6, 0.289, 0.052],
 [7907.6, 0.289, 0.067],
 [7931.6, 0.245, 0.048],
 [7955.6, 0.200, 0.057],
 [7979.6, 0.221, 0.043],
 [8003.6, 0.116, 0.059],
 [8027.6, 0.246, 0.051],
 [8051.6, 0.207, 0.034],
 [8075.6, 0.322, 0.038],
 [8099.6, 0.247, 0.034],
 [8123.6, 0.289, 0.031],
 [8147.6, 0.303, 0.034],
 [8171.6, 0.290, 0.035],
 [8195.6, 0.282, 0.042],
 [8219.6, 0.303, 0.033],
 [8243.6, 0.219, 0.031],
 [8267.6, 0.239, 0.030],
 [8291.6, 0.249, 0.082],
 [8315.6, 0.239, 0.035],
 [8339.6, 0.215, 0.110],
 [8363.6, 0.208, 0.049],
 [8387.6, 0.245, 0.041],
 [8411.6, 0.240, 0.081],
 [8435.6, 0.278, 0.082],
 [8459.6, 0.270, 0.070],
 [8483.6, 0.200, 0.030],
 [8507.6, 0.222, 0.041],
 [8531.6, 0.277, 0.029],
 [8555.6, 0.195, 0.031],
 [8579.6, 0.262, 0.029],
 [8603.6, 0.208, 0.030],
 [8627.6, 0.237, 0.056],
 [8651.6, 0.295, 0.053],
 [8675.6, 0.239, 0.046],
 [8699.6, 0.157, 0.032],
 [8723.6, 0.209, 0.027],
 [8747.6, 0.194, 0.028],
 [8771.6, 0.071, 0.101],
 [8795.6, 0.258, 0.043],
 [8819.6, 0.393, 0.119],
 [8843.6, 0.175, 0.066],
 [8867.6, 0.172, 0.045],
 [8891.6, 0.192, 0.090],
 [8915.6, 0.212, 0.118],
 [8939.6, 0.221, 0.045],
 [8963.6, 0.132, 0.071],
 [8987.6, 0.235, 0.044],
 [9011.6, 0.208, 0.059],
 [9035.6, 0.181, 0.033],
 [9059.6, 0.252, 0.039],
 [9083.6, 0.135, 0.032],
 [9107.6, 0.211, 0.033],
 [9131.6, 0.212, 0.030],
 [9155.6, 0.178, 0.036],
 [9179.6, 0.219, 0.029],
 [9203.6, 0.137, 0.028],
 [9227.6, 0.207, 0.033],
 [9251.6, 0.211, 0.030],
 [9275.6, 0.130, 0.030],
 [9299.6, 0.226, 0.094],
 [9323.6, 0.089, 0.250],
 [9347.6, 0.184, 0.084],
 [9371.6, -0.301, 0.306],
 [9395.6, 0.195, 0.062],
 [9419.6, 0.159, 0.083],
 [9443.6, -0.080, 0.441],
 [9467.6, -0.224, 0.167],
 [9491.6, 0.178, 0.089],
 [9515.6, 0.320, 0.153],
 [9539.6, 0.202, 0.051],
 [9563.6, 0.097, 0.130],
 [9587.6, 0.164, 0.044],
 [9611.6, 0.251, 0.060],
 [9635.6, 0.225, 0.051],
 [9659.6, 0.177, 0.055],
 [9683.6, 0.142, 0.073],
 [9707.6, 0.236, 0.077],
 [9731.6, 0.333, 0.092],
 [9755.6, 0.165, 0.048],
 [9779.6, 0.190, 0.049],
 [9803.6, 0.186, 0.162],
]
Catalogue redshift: 1.010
